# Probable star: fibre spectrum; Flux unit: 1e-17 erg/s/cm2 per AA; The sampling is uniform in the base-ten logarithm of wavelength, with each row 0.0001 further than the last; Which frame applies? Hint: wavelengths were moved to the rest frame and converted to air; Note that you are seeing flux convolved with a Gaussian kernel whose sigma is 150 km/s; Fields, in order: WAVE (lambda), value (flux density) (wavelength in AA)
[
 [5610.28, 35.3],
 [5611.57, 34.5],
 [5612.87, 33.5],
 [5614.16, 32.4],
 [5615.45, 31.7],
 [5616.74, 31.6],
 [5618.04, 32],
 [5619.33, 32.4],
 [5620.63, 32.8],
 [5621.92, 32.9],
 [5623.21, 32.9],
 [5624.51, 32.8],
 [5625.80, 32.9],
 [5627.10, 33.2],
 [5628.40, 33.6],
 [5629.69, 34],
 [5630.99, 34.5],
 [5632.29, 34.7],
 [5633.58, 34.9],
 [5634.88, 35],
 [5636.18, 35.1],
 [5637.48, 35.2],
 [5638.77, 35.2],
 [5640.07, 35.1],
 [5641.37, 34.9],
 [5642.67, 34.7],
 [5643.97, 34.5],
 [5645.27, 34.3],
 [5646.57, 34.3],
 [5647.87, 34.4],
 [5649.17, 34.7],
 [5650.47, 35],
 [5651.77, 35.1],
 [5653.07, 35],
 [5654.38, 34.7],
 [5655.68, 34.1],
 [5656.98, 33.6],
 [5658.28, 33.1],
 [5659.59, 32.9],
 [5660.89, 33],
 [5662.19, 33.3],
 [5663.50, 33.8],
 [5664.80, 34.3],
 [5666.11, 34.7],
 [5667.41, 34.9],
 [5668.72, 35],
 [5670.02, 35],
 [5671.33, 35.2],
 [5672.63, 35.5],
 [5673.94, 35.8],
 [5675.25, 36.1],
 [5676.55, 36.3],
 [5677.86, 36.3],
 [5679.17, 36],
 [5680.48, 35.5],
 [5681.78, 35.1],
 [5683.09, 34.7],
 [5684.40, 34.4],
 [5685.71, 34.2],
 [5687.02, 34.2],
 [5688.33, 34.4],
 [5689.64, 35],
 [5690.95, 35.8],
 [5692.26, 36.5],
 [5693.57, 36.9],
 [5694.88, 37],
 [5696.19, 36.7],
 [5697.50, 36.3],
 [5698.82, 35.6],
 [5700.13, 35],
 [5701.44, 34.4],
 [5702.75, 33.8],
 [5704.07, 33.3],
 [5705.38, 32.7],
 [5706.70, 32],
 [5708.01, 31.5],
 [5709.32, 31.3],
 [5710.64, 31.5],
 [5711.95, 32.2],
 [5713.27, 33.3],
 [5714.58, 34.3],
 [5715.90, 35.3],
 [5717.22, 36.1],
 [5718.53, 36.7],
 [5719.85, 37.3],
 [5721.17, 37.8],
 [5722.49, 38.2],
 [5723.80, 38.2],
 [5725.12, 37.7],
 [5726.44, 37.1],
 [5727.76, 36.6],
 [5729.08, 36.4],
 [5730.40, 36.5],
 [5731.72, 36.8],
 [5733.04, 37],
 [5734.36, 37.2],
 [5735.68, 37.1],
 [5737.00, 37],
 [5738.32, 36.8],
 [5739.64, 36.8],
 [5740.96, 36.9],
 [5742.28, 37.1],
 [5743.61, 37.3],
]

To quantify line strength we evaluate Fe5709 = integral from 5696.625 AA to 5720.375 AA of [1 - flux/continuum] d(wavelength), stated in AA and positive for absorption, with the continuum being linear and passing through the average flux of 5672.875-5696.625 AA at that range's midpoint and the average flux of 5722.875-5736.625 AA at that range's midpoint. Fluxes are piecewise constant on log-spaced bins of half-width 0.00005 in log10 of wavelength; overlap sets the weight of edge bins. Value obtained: 1.5 AA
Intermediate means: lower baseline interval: 35.6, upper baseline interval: 37.1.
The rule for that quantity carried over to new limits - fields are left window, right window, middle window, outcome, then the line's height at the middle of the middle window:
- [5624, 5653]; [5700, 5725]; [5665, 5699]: -1.0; 34.5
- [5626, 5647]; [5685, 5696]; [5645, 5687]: 0.5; 35.1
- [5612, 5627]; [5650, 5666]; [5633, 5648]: -0.7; 33.4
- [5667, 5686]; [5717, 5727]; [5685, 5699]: 0.2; 36.1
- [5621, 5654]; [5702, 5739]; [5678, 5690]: 0.0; 34.9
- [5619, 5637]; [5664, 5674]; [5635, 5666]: 0.0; 34.4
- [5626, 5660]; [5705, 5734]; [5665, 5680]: -0.3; 34.8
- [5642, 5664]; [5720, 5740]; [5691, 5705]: 0.2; 35.9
